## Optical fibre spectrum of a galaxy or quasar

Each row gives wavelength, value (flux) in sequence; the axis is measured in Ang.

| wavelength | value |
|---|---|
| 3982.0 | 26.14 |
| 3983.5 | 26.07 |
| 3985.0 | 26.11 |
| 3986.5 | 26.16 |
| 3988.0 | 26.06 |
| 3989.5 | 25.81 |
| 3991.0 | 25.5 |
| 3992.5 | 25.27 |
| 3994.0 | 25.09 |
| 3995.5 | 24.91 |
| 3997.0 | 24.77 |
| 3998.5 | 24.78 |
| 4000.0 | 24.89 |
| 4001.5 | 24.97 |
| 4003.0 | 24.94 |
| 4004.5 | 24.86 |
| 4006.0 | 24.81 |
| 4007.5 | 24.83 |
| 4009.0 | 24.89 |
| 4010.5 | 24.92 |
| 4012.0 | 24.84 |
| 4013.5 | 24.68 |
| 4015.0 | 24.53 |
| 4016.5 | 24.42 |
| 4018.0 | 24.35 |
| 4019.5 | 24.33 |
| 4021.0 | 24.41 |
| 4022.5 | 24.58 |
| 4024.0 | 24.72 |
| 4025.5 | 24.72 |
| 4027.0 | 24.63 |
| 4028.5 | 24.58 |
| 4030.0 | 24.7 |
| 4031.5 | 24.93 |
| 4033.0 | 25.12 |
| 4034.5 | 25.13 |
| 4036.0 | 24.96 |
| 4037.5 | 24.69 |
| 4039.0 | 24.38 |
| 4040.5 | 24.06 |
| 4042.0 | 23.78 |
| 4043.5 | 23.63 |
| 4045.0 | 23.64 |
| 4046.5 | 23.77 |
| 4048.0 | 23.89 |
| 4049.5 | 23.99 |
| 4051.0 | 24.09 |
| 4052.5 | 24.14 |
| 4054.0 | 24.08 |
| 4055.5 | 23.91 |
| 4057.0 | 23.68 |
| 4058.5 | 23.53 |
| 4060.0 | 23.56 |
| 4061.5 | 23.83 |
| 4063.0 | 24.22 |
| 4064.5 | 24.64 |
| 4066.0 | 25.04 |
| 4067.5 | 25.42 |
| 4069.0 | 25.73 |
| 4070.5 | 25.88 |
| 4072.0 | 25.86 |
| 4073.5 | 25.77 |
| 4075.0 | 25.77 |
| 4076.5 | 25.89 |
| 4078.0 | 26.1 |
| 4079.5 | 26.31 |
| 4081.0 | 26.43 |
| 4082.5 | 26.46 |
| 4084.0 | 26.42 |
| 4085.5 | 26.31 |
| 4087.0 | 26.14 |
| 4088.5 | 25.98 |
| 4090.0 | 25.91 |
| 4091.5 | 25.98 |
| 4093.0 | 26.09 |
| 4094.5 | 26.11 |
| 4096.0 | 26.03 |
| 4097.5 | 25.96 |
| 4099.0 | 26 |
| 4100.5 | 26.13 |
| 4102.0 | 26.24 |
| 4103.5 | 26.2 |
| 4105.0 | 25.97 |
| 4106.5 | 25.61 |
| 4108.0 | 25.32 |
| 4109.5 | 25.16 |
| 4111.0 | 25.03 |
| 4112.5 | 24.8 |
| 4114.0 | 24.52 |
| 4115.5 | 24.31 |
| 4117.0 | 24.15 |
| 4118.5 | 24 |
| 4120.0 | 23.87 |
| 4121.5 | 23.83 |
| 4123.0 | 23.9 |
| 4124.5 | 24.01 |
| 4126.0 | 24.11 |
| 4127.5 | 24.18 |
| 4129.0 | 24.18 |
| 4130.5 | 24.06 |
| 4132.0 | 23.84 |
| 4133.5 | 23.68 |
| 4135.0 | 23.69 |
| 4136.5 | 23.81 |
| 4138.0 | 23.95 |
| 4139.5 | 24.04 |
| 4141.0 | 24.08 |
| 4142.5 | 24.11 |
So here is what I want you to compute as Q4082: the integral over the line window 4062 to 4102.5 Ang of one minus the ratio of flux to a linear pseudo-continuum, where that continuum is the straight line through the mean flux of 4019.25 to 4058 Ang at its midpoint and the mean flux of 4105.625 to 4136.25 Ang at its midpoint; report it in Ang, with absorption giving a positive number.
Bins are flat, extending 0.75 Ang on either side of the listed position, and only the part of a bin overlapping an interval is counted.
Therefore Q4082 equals -2.6 Ang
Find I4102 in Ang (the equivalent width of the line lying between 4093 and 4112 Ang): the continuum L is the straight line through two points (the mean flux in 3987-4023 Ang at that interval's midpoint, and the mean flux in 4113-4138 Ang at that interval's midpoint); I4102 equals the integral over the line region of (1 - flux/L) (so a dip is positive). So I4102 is -1.3 Ang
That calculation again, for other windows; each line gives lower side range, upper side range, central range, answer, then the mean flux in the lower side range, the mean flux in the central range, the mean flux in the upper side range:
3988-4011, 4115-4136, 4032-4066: 0.7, 25.1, 24.1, 24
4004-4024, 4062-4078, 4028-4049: 0.5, 24.6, 24.4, 25.4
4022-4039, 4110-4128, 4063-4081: -0.8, 24.8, 25.6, 24.2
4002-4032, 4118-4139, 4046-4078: -0.3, 24.7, 24.6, 23.9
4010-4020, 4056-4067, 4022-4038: -0.2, 24.6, 24.8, 24.1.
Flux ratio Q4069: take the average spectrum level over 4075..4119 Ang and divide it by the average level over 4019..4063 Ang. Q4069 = 1.1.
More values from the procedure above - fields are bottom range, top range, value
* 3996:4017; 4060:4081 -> 1.02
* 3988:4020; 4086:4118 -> 1.03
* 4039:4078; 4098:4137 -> 1.01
